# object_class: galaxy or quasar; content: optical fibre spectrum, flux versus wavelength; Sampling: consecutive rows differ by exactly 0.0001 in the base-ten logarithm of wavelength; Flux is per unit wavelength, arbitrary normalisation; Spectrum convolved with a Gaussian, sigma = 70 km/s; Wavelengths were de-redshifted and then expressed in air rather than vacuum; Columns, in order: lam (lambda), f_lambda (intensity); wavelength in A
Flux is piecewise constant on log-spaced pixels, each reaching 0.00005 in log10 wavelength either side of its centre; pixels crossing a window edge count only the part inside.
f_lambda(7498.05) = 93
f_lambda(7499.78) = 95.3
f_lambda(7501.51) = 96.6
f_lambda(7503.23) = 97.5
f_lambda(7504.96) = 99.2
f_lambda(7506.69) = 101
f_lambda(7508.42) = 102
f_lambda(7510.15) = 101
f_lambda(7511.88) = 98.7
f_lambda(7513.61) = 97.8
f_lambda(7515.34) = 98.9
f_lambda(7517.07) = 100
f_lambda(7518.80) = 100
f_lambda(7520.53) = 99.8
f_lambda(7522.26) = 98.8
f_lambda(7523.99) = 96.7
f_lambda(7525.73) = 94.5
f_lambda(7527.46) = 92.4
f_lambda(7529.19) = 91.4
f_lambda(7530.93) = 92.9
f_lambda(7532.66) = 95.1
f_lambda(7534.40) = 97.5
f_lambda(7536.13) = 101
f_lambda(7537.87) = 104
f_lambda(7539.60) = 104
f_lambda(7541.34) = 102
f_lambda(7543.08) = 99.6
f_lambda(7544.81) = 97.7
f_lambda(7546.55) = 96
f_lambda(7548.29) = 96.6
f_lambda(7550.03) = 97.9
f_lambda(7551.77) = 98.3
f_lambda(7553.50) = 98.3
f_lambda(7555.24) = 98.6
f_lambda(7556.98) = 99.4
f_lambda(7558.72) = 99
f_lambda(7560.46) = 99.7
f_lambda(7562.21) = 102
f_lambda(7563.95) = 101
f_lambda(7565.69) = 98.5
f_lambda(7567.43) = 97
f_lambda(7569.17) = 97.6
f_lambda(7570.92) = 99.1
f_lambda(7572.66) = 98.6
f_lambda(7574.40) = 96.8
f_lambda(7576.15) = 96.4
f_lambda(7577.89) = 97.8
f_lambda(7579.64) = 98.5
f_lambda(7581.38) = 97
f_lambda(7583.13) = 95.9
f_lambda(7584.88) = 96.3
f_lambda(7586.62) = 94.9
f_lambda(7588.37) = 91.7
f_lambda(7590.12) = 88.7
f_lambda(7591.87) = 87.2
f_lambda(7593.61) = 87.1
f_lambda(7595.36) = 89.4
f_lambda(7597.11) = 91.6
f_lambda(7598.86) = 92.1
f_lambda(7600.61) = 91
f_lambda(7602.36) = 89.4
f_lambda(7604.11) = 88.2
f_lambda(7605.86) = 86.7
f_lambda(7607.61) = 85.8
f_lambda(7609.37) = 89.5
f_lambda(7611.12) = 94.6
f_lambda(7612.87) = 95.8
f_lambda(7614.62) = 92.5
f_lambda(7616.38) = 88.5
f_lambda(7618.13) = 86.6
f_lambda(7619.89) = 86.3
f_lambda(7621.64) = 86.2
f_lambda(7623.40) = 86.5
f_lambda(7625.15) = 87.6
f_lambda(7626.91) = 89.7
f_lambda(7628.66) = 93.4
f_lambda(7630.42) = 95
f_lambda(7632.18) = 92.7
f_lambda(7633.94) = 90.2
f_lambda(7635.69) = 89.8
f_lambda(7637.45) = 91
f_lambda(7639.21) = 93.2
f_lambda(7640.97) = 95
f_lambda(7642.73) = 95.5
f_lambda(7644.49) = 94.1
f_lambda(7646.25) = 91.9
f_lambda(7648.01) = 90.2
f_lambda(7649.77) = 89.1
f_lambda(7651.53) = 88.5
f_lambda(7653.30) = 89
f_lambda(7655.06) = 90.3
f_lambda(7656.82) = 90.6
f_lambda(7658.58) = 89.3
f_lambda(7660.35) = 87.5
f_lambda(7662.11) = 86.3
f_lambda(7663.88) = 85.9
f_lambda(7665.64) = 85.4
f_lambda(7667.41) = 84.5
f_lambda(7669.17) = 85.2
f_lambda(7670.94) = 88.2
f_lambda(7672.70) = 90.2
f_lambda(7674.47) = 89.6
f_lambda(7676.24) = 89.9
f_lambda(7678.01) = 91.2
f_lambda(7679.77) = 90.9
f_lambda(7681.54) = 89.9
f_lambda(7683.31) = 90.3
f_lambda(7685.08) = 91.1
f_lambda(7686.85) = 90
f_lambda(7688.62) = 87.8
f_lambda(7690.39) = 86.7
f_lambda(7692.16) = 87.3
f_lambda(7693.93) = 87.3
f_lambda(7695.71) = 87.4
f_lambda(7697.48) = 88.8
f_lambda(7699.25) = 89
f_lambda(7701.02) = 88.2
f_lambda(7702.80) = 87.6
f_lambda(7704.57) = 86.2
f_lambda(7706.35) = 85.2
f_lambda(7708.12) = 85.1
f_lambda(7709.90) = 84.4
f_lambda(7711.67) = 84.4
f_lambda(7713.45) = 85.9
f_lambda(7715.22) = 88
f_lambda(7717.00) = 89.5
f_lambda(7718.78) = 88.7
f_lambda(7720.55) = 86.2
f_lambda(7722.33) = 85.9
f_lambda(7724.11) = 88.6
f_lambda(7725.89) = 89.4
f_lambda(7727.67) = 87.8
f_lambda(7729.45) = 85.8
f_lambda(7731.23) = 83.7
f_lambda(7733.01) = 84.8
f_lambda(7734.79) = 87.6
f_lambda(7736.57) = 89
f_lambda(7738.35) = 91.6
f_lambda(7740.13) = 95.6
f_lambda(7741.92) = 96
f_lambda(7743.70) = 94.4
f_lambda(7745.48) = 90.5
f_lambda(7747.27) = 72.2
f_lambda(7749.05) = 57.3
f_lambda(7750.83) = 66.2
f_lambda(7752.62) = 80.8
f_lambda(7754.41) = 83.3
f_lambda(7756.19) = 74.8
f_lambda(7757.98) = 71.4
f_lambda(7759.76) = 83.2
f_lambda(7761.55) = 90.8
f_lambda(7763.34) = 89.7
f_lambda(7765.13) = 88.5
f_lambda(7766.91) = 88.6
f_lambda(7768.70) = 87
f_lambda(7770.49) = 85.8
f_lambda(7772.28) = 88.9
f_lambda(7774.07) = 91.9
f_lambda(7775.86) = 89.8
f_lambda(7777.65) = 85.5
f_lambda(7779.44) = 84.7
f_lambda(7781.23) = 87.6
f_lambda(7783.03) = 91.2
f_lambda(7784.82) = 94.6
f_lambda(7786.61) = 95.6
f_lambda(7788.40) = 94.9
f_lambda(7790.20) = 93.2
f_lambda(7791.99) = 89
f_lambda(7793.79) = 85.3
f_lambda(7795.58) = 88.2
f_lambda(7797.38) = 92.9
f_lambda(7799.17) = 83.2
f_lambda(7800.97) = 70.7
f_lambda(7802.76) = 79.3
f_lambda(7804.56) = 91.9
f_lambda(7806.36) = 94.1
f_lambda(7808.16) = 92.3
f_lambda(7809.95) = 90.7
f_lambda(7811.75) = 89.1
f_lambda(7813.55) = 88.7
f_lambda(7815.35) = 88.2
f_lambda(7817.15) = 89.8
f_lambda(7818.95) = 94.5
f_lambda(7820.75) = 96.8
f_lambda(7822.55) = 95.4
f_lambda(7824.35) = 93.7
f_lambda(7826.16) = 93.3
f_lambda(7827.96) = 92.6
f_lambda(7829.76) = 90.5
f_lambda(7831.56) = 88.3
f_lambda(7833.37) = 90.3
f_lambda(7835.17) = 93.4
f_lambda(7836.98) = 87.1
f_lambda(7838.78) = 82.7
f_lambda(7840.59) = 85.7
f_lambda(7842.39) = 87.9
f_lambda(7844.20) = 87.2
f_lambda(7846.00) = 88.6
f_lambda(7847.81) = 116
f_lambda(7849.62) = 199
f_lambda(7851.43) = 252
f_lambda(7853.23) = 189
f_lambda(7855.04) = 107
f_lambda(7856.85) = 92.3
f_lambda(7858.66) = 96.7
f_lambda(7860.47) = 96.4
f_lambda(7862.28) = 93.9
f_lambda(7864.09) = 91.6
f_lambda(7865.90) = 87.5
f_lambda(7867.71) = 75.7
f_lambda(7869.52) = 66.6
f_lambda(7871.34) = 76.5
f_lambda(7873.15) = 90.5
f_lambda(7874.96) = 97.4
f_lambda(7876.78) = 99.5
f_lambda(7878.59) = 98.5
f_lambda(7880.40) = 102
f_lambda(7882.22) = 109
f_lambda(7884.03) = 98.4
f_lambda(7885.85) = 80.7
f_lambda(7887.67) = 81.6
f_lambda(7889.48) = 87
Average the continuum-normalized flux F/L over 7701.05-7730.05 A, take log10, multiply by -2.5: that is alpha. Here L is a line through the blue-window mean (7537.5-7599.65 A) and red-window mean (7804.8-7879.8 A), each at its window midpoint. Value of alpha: 0.14 mag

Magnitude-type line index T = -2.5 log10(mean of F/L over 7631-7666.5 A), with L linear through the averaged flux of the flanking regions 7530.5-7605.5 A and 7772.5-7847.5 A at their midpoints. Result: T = 0.04 mag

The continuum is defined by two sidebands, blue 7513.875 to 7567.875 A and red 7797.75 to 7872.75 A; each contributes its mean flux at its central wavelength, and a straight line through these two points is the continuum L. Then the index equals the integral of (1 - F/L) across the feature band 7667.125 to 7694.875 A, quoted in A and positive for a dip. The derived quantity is 2.7 A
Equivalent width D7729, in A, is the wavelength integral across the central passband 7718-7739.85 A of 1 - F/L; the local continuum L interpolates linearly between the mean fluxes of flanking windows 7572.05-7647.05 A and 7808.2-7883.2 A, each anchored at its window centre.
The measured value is 2.0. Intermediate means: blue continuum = 91.8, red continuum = 101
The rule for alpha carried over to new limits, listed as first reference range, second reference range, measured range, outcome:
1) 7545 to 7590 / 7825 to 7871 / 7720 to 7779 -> 0.20 mag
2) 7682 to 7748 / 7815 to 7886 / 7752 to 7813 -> 0.09 mag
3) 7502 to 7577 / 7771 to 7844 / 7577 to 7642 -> 0.06 mag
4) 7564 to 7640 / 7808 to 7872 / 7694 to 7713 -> 0.11 mag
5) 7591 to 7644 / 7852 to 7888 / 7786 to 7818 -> 0.09 mag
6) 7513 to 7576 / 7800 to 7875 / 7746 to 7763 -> 0.28 mag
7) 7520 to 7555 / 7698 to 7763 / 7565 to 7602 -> 0.00 mag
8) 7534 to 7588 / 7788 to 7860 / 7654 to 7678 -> 0.13 mag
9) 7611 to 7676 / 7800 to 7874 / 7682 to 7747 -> 0.06 mag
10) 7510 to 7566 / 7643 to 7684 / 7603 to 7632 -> 0.03 mag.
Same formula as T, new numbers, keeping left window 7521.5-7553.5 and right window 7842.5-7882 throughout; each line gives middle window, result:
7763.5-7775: 0.19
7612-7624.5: 0.13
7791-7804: 0.26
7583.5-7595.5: 0.10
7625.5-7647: 0.10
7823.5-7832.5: 0.18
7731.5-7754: 0.24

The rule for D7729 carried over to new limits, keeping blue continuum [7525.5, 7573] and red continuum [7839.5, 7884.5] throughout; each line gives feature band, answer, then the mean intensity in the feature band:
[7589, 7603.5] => 1.46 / 89.6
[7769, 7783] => 2.26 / 87.9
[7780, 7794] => 1.81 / 91.5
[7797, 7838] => 6.29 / 89.8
